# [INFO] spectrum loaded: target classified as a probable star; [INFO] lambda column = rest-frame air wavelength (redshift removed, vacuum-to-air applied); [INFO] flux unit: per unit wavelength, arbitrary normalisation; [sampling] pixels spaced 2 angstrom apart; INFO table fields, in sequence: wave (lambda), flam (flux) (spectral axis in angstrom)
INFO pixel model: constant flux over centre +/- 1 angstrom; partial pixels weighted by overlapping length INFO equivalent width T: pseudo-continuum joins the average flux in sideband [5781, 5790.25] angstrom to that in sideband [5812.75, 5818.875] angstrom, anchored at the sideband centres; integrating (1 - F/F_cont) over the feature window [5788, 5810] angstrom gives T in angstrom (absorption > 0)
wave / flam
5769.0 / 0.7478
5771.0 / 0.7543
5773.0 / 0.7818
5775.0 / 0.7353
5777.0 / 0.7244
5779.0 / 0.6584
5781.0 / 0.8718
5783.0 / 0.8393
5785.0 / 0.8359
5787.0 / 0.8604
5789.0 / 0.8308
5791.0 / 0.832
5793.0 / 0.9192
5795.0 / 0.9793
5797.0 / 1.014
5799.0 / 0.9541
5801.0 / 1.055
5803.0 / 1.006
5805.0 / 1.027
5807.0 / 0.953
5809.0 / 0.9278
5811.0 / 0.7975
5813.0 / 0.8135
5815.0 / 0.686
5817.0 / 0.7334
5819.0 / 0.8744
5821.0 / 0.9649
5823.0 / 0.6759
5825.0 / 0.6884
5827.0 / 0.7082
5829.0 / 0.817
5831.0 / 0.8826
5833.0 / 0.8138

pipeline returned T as -4.13 angstrom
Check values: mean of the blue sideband 0.845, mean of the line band 0.954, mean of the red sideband 0.754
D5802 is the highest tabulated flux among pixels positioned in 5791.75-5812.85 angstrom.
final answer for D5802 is 1.055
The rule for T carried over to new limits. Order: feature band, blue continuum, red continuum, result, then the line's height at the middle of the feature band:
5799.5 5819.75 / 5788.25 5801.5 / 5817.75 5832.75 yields -0.4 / 0.872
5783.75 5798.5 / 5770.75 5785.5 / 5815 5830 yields -2.3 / 0.774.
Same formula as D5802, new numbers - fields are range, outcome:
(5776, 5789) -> 0.8718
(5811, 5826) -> 0.9649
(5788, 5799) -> 1.014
